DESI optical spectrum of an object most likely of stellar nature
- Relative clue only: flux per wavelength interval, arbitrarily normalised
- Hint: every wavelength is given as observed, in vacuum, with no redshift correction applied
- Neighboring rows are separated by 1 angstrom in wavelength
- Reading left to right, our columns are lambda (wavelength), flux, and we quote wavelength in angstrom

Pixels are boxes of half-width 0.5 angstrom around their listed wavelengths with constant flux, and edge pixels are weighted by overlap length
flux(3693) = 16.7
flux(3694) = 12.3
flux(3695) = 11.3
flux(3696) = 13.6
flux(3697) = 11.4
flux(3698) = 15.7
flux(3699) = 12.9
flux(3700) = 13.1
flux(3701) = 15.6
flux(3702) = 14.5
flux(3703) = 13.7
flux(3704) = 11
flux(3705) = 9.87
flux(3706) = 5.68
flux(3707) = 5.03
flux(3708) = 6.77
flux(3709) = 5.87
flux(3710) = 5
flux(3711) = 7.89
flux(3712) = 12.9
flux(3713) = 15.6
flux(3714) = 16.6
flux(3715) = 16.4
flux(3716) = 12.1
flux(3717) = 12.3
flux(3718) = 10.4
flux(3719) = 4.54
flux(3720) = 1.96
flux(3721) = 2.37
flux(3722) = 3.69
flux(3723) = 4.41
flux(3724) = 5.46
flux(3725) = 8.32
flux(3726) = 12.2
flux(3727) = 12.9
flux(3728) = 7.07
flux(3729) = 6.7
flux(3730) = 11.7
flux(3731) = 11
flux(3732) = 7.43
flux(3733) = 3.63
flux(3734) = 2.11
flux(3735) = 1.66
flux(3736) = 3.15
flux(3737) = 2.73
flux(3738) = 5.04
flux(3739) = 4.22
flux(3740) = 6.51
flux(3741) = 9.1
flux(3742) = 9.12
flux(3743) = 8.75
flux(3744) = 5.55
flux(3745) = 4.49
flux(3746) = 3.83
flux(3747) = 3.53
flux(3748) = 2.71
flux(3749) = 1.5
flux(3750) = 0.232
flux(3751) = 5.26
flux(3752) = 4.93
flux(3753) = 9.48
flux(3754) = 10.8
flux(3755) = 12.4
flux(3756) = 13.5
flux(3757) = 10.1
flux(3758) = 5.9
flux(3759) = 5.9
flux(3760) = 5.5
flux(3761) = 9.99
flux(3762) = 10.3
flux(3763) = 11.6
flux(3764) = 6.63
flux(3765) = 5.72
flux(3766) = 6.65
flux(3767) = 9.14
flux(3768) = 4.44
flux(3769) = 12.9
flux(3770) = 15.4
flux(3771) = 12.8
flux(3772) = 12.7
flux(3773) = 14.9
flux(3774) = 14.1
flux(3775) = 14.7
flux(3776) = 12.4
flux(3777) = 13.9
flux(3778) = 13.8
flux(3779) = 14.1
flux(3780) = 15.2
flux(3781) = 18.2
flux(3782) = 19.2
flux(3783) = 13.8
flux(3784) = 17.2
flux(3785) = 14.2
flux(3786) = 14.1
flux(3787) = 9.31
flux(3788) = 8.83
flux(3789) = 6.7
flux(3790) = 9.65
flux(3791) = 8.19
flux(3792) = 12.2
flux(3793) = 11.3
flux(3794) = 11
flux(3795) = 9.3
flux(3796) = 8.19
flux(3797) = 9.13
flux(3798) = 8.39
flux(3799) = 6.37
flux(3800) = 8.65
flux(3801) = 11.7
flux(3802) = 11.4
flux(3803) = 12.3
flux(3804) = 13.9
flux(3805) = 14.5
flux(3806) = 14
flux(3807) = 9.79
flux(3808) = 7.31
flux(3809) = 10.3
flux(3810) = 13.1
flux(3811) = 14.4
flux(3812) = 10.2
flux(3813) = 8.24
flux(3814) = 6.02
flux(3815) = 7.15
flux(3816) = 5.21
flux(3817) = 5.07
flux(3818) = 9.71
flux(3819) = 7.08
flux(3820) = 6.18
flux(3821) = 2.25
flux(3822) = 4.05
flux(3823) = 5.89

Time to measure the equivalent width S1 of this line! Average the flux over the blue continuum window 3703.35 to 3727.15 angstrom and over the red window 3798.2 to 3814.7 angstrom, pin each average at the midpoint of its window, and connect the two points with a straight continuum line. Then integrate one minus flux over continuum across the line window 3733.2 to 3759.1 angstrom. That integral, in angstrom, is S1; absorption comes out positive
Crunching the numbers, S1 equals 9.8 angstrom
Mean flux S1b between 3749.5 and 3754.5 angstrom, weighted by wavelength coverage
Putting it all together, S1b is 6.14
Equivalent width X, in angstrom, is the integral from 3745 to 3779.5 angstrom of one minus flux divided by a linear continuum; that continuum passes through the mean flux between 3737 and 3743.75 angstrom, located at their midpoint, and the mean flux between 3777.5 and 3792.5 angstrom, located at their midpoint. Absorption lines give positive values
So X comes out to 3.48 angstrom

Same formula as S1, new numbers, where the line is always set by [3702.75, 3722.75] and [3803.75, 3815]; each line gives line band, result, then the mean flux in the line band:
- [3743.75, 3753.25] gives 5.6 angstrom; 3.97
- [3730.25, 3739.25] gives 4.4 angstrom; 4.76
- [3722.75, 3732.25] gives 0.3 angstrom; 8.87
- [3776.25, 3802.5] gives -3.3 angstrom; 11.7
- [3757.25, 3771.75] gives 1.6 angstrom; 8.87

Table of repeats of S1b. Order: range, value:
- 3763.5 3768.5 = 6.52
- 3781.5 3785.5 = 16.1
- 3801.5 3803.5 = 11.9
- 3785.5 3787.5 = 11.7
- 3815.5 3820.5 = 6.65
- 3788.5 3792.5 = 9.19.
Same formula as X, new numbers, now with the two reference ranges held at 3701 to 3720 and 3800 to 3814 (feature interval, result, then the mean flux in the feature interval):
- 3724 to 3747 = 8.6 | 6.6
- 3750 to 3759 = 2.0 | 8.38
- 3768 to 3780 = -2.7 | 13.5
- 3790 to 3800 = 1.7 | 9.32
